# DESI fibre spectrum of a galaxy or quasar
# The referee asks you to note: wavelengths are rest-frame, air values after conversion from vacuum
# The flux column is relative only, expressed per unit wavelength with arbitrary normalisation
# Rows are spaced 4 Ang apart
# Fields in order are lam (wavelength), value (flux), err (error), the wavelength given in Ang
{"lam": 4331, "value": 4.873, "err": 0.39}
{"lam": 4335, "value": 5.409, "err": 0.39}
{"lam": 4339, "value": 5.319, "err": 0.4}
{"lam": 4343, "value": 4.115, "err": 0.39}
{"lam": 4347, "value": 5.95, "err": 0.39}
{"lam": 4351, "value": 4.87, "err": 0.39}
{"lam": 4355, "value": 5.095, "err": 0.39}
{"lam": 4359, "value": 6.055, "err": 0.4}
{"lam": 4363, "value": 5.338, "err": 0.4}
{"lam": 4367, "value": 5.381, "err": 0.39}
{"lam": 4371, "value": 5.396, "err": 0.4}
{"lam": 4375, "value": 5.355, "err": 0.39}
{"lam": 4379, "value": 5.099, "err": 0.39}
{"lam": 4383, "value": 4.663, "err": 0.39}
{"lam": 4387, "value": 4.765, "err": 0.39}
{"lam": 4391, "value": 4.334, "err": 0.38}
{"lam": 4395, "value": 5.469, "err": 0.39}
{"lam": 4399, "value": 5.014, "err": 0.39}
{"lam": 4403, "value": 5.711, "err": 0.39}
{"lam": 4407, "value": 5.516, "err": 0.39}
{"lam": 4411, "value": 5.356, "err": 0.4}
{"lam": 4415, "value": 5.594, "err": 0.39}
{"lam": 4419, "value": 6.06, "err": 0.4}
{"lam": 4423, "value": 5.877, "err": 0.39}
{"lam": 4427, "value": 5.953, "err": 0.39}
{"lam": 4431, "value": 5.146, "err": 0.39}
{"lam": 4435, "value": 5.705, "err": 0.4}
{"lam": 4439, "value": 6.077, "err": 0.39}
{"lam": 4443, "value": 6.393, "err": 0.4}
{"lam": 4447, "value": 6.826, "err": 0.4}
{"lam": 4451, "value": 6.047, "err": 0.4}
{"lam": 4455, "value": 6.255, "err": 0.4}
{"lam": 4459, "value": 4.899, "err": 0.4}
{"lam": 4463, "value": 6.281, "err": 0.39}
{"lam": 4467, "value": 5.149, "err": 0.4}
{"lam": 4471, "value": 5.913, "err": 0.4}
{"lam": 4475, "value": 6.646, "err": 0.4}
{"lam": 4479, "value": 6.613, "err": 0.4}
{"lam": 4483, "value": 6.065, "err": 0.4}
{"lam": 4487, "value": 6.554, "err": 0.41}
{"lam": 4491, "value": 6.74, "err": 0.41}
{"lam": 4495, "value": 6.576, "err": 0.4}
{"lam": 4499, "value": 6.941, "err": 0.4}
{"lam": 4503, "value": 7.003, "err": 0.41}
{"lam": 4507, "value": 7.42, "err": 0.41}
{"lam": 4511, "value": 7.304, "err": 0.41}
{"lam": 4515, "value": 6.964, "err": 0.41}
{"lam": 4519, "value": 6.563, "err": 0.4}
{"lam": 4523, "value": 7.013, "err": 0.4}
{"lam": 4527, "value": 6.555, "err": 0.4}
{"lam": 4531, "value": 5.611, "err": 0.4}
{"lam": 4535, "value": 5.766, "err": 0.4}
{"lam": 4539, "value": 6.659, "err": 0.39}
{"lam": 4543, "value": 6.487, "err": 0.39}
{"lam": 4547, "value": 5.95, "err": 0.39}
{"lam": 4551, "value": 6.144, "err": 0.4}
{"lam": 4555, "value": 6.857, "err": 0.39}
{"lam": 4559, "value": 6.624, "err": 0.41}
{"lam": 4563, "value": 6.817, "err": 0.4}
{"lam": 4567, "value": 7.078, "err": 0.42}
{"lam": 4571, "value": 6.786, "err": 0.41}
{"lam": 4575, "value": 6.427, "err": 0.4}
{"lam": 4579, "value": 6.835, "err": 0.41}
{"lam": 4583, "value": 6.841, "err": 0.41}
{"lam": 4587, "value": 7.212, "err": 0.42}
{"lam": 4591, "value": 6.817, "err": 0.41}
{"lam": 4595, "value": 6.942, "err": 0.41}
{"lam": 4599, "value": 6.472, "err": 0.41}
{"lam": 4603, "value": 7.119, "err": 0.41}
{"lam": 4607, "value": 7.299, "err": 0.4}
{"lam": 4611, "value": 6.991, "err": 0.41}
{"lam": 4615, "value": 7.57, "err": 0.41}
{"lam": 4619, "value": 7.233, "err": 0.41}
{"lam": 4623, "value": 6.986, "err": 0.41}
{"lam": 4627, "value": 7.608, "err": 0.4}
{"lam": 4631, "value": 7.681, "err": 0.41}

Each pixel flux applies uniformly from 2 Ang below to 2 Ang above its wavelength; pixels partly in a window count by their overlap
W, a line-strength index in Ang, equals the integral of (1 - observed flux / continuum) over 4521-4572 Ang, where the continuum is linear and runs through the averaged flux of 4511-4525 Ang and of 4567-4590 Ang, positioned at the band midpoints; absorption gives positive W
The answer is 2.94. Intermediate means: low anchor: 6.91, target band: 6.48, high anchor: 6.84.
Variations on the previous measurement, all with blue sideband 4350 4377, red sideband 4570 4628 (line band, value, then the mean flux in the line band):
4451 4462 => 0.5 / 5.73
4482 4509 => -2.1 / 6.78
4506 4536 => -0.9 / 6.65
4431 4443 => 0.1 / 5.85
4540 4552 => 0.7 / 6.24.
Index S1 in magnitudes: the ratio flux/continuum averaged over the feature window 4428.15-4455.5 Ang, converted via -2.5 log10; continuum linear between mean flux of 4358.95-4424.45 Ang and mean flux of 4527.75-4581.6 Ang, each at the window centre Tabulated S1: -0.07 mag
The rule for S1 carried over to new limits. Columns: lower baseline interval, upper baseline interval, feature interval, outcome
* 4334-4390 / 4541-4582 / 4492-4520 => -0.13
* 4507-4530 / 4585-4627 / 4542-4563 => 0.08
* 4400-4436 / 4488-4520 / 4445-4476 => 0.05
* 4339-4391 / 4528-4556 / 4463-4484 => -0.06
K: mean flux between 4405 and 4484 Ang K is 5.92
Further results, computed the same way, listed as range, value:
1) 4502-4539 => 6.68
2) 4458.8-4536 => 6.47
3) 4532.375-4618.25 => 6.75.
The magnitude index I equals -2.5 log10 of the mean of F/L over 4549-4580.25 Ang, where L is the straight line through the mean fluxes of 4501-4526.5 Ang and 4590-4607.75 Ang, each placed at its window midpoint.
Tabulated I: 0.041 mag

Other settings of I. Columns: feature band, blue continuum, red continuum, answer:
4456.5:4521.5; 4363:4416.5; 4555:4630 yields -0.07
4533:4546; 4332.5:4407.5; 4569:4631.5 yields 0.05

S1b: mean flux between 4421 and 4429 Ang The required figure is 5.92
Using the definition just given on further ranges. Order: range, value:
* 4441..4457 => 6.38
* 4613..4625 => 7.26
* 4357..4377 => 5.51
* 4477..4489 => 6.41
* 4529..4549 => 6.09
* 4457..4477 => 5.78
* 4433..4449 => 6.25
